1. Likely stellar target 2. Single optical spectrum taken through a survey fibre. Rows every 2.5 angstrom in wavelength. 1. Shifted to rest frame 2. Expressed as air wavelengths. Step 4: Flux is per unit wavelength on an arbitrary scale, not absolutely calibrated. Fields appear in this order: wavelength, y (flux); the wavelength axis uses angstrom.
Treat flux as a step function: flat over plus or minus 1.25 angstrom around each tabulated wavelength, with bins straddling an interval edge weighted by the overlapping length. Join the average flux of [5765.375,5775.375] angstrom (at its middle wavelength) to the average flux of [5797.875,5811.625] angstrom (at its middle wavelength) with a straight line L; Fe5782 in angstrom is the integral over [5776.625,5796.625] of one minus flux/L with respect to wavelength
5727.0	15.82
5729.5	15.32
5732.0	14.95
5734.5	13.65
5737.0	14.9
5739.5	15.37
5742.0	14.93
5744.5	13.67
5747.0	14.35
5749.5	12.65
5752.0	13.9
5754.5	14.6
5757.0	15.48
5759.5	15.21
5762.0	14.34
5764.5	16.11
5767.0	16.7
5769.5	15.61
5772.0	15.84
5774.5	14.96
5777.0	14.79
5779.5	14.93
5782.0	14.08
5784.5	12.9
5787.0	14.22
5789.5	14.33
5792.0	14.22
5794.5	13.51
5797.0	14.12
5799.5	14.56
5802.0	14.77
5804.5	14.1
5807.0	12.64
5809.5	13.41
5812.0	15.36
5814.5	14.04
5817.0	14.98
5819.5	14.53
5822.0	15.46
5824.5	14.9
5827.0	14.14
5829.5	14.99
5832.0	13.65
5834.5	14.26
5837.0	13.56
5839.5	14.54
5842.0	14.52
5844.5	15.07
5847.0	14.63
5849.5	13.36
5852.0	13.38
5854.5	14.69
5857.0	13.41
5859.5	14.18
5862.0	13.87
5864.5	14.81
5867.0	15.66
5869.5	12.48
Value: 1.2 angstrom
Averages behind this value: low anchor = 15.8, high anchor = 14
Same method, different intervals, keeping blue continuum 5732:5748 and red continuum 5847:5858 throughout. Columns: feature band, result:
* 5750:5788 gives -1.4 angstrom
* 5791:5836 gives -0.8 angstrom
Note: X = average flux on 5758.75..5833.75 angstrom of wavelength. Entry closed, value 14.6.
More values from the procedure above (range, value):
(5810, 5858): 14.4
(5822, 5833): 14.6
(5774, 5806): 14.2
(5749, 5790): 14.8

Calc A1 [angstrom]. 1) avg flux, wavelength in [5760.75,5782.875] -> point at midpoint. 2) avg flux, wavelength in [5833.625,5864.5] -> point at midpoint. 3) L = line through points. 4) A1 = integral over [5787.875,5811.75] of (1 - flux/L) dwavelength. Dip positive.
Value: 1.4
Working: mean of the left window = 15.3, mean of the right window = 14.1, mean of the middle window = 14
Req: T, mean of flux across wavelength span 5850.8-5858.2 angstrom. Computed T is 13.8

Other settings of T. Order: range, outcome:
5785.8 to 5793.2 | 14.3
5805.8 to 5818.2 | 14.1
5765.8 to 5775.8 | 15.8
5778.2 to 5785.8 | 14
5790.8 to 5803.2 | 14.2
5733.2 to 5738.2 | 14.3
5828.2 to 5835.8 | 14.3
